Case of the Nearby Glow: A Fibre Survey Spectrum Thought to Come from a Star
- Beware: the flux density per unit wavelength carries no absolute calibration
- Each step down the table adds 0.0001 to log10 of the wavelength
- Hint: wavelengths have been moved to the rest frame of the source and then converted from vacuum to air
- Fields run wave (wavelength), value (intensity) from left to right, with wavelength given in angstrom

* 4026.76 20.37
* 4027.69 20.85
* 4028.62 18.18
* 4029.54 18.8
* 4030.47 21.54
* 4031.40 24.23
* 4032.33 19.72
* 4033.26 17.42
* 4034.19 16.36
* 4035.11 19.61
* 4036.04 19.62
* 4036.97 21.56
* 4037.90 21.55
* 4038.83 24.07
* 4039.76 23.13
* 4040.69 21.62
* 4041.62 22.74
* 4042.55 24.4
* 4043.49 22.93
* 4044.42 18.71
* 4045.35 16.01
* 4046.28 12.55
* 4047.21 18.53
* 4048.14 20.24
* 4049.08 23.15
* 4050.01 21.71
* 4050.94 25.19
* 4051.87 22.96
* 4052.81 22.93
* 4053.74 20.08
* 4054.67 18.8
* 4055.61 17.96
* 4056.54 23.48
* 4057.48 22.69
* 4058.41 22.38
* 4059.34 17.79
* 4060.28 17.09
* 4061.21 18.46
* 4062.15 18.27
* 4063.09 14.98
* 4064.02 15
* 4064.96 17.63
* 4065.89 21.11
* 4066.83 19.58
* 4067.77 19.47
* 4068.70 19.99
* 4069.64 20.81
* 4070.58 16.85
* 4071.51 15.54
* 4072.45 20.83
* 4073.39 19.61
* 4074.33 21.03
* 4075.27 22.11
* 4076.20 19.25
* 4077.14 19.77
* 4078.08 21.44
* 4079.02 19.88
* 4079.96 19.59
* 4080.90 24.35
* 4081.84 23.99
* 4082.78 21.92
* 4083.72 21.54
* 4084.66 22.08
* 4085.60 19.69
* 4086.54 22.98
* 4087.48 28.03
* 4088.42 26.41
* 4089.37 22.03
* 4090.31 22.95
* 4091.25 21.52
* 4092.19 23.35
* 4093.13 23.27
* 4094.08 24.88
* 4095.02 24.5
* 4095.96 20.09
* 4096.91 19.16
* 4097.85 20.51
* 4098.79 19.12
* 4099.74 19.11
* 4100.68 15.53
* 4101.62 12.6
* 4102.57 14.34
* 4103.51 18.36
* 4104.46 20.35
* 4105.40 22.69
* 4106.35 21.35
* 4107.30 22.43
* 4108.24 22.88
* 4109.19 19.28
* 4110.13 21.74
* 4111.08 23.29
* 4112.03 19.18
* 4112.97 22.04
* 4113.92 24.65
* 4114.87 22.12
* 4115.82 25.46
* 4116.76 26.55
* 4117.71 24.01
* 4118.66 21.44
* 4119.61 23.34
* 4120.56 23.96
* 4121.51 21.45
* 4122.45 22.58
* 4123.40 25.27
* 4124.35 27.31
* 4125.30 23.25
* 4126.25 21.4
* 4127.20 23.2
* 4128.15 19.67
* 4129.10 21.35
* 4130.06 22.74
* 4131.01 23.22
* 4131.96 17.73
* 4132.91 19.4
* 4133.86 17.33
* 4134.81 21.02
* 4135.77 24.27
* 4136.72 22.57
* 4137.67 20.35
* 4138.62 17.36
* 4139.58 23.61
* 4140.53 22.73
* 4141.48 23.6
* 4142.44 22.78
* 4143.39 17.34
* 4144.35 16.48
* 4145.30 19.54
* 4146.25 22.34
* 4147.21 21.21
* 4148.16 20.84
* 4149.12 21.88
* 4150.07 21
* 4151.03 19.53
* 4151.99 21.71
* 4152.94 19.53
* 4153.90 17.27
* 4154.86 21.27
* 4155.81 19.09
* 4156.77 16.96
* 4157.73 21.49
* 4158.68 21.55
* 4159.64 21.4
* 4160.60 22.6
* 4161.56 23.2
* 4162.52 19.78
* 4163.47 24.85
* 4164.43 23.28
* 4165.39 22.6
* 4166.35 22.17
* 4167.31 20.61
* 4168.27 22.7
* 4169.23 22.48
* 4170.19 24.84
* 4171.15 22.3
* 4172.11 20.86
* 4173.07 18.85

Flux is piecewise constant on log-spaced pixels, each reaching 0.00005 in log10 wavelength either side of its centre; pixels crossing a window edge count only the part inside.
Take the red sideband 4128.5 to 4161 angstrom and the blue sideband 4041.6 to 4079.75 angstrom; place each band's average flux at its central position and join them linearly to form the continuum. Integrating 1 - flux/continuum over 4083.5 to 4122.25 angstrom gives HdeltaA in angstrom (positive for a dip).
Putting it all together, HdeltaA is -2.8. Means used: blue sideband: 19.8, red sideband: 20.7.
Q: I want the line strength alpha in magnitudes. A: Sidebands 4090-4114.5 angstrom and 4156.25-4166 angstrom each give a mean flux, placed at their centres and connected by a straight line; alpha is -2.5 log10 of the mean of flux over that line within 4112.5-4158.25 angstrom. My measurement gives -0.01 mag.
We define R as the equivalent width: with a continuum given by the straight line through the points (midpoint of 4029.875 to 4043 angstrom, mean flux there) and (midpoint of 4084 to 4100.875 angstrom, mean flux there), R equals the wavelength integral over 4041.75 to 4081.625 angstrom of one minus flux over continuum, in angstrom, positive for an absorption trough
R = 3.1 angstrom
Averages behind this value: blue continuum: 21.2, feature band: 19.9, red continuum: 22.1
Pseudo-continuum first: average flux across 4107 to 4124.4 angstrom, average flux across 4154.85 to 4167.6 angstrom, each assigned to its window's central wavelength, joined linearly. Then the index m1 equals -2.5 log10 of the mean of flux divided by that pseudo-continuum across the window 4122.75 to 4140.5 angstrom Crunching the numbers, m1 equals 0.037 mag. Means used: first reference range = 23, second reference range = 21.5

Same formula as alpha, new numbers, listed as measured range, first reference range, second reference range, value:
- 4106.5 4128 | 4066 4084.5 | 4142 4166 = -0.117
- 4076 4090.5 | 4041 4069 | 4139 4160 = -0.111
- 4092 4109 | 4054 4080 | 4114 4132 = 0.073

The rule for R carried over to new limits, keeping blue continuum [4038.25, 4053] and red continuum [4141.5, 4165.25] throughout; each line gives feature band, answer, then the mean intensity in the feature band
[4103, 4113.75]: -0.2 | 21.3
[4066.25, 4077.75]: 0.8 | 19.6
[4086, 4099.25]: -1.1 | 22.8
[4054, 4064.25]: 1.1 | 18.9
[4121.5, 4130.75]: -0.9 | 22.9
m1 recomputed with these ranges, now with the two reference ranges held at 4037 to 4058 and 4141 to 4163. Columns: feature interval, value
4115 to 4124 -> -0.15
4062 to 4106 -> 0.03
